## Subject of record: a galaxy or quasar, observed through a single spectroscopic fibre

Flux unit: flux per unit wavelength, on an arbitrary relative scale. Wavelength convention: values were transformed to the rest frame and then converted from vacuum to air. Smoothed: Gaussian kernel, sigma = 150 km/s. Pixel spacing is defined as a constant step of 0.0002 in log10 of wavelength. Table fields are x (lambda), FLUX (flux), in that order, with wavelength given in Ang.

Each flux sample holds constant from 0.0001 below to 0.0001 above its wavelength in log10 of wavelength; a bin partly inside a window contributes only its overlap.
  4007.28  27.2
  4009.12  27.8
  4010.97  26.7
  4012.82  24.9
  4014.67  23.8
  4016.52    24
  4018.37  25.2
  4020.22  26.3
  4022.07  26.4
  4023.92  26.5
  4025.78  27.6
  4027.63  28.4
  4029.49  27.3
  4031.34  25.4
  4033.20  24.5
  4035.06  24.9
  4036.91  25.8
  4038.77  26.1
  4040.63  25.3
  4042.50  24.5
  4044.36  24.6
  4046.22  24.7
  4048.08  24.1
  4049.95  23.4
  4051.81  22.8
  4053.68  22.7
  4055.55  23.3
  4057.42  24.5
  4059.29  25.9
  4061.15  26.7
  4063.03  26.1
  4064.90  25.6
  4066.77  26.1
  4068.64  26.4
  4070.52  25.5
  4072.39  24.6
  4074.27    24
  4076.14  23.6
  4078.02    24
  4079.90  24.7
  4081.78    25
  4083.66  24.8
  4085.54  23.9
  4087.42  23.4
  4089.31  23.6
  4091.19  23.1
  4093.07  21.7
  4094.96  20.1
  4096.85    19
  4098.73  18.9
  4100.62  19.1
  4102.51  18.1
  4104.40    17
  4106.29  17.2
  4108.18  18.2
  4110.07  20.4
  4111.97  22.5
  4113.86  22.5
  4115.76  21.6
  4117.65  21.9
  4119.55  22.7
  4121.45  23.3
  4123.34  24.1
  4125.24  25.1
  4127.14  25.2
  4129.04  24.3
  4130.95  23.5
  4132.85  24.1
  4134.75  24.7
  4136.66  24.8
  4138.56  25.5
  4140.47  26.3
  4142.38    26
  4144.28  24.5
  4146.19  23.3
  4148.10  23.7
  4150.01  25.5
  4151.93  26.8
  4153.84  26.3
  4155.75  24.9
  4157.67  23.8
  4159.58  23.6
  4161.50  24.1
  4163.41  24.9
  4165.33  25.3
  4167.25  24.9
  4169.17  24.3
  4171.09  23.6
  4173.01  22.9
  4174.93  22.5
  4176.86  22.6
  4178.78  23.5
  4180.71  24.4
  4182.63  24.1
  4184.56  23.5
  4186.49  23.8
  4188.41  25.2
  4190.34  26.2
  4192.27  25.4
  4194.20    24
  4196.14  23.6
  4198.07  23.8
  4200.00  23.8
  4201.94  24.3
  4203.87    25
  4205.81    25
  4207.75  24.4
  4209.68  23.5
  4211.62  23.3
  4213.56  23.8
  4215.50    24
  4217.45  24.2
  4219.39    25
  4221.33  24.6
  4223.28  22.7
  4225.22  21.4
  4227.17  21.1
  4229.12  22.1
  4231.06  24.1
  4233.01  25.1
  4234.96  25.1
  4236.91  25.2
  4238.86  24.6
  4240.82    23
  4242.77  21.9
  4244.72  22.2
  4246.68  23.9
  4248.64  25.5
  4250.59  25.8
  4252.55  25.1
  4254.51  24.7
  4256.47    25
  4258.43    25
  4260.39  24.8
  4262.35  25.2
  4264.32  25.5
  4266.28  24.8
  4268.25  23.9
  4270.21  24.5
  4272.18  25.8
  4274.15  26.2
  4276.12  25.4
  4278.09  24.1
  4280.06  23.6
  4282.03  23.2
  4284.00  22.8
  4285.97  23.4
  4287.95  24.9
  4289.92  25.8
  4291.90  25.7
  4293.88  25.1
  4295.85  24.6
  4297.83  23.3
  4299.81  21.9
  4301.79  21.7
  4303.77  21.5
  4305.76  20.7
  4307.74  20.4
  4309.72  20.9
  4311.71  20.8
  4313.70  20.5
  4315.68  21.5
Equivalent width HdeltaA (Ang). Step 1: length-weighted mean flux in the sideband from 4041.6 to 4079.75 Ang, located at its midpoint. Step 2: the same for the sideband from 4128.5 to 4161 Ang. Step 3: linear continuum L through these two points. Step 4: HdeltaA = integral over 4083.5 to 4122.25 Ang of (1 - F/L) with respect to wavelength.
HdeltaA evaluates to 5.8 Ang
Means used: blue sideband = 24.7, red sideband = 24.8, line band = 21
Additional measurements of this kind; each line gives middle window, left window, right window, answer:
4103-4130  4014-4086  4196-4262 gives 3.18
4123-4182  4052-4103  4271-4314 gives -2.58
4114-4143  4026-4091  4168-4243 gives 0.32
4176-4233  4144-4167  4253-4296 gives 1.93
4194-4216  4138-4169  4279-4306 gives 0.33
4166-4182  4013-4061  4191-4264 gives 0.50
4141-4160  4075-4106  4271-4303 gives -2.01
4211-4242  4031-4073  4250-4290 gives 1.31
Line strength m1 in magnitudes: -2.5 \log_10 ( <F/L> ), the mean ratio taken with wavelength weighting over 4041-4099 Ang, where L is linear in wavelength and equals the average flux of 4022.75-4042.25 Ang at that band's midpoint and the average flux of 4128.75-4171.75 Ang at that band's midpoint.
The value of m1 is 0.07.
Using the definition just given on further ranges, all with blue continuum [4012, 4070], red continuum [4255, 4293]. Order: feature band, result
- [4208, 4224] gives 0.04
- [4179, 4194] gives 0.02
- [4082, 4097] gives 0.11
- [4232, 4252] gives 0.02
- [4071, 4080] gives 0.04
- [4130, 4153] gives 0.01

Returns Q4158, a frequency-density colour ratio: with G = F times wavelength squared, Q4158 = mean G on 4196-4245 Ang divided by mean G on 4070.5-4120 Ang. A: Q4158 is 1.16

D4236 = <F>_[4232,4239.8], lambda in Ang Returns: 25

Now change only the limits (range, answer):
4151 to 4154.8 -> 26.6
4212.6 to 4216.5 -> 23.9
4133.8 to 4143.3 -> 25.4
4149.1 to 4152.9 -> 26.1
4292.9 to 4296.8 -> 24.9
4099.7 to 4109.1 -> 17.9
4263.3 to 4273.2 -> 24.9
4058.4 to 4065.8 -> 26.1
